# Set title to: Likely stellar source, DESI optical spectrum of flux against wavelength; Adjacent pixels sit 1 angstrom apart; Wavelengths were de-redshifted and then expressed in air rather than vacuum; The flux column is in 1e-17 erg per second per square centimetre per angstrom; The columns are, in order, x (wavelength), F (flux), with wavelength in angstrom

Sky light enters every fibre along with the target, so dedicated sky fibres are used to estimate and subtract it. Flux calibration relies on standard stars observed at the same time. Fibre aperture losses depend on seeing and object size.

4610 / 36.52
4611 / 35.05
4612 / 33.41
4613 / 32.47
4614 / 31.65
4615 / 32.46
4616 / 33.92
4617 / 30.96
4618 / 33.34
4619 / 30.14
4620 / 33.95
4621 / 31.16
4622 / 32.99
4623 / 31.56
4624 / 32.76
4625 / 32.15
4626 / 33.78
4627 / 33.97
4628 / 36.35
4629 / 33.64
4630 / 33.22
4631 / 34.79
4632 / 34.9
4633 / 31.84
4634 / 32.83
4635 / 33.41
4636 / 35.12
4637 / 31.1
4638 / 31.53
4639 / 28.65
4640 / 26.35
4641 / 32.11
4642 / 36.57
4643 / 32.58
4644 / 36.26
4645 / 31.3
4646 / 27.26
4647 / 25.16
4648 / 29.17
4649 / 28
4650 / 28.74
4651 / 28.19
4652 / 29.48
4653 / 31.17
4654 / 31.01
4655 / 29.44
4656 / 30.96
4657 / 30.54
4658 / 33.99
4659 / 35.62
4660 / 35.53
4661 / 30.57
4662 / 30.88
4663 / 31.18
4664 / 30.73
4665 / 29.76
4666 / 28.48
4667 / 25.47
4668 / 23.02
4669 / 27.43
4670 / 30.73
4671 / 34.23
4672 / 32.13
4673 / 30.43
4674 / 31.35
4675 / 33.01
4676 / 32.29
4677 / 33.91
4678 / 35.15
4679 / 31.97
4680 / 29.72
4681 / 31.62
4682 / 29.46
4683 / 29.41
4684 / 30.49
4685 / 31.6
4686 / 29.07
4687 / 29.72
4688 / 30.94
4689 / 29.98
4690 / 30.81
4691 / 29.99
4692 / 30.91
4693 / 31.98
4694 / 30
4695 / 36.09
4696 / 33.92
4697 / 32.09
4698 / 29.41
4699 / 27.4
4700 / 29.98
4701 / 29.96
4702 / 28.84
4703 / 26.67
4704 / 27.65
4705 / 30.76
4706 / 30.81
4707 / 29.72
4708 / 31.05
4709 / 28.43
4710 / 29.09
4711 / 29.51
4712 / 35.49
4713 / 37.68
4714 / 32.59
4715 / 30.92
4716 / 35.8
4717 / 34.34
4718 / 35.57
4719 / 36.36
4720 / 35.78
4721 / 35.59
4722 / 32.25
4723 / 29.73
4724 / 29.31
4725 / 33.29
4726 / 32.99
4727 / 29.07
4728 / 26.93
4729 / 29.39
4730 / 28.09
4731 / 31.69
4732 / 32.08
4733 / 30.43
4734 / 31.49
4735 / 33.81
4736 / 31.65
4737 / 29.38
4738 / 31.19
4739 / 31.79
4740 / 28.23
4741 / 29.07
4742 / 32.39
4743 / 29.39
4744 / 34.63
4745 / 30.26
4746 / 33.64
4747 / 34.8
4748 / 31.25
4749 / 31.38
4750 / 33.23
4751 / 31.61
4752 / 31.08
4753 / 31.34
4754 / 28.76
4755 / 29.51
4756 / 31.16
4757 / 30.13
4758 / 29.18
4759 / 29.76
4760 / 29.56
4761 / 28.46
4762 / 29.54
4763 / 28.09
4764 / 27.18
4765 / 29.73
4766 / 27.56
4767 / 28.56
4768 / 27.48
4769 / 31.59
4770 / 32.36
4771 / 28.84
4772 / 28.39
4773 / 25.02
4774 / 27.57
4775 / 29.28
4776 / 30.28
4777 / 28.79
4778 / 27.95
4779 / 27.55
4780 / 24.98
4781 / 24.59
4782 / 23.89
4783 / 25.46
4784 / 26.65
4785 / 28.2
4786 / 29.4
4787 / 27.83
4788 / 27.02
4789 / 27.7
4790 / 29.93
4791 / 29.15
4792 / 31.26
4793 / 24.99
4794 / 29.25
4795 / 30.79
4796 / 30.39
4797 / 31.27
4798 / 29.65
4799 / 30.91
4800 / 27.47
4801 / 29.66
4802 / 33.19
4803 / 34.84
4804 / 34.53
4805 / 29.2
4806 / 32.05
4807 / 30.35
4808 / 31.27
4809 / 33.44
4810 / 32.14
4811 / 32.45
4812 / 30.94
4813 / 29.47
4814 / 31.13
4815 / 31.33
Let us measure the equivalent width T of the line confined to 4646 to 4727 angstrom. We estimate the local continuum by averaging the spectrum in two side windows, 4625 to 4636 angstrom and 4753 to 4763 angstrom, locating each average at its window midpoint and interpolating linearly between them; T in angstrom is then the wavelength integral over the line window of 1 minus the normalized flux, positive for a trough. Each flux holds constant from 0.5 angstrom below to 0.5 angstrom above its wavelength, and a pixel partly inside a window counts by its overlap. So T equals 2.3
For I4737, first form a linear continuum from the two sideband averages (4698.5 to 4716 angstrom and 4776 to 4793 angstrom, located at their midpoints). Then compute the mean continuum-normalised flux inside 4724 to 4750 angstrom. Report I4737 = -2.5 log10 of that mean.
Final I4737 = -0.063 mag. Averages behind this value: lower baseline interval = 30.5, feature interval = 31.1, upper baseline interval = 27.5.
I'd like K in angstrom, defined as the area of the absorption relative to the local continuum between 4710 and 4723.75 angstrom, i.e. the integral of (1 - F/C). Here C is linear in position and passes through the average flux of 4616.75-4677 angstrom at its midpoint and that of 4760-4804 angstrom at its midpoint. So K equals -1.7 angstrom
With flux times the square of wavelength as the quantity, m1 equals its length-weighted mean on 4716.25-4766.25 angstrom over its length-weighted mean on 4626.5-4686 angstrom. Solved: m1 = 1.03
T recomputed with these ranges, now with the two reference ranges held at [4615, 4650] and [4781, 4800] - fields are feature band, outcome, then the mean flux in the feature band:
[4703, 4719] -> -0.89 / 31.9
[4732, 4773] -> -1.54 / 30.4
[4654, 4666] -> -0.05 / 31.6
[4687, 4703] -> -0.01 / 30.7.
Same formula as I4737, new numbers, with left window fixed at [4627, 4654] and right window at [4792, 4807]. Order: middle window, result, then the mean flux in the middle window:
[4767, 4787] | 0.11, 27.8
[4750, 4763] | 0.03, 30.1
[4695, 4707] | 0.04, 30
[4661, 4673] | 0.07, 29.5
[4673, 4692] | 0.01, 31.1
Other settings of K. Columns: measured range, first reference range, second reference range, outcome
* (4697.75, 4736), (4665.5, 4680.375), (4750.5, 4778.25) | -1.75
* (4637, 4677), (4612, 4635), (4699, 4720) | 2.25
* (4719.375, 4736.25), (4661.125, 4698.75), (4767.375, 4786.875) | -1.21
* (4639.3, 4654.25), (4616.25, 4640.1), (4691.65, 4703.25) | 0.90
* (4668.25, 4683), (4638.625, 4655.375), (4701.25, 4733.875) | -0.38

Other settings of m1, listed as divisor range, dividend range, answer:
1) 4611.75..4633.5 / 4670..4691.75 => 0.97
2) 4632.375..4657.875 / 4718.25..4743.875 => 1.06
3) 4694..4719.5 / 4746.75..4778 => 0.96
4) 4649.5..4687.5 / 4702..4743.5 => 1.04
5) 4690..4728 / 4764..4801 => 0.93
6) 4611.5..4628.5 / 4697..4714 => 0.96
